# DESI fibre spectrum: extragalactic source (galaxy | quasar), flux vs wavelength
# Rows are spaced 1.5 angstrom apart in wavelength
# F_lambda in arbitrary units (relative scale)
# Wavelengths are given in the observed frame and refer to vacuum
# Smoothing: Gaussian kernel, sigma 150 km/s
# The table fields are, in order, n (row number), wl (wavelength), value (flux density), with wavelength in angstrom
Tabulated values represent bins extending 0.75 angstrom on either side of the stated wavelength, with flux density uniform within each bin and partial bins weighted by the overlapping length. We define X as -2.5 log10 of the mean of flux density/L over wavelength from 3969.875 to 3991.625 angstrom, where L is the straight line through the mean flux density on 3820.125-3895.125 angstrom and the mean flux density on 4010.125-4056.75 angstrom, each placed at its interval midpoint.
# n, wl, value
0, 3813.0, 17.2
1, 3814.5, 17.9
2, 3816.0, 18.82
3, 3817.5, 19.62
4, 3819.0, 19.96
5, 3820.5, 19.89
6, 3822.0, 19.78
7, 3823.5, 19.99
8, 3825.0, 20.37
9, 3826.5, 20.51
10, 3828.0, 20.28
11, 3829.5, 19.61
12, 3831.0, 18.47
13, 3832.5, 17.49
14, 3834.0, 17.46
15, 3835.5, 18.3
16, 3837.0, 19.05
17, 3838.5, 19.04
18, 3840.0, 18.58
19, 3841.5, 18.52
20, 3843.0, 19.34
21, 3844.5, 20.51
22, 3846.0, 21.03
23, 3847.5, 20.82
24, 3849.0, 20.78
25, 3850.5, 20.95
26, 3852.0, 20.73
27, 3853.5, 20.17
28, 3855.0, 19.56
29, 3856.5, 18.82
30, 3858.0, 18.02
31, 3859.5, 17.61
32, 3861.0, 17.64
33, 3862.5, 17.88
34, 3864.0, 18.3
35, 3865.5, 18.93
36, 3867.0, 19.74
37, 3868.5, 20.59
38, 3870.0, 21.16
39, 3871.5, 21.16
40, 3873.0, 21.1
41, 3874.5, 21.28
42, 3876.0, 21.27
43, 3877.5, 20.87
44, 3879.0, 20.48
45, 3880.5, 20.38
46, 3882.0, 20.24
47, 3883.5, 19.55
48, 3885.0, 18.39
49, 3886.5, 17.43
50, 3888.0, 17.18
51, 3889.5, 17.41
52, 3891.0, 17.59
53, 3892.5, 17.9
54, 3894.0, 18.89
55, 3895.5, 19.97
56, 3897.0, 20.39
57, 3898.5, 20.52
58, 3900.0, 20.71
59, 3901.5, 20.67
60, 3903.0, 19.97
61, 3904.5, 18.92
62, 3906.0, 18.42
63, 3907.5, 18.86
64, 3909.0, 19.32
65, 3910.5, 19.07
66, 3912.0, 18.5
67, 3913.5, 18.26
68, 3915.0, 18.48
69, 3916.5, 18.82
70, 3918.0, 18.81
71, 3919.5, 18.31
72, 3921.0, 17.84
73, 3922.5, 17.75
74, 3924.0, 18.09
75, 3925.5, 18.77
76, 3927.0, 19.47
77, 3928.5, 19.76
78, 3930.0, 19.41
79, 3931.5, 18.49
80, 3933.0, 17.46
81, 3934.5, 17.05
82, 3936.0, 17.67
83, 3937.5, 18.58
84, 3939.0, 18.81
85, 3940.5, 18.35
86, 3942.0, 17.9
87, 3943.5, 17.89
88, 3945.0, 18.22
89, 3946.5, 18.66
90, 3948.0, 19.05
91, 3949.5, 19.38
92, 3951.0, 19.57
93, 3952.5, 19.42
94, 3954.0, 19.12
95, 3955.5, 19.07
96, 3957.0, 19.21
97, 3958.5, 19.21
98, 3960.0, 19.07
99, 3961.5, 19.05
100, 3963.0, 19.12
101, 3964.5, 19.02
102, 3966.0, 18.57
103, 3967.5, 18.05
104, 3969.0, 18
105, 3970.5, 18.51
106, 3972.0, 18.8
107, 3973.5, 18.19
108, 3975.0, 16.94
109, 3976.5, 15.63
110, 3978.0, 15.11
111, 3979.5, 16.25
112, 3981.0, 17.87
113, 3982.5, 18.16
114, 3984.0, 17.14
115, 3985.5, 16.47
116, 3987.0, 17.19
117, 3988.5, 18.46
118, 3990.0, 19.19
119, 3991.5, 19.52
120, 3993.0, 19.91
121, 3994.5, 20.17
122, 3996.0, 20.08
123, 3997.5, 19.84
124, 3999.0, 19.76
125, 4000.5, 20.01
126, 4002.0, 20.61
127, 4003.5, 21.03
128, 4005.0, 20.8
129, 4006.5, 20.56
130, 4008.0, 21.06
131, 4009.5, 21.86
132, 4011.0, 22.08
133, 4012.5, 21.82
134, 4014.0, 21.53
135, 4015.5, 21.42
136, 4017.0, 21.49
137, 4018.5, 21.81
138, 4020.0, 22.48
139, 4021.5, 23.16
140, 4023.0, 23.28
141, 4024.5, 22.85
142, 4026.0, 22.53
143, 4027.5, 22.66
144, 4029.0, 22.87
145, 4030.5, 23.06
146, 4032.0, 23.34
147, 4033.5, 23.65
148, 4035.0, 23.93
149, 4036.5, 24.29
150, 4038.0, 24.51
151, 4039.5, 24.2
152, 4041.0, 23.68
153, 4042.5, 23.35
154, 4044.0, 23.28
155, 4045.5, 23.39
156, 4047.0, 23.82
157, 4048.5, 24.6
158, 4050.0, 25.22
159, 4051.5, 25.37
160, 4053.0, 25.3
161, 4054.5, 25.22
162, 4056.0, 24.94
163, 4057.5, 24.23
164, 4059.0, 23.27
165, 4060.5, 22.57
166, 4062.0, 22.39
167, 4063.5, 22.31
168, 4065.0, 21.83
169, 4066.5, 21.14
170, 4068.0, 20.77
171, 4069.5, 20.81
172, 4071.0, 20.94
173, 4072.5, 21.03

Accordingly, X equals 0.26 mag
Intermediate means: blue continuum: 19.4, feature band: 17.5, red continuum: 23.4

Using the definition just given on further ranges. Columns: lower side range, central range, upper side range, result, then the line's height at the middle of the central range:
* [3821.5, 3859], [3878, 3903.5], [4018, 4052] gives 0.07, 20.6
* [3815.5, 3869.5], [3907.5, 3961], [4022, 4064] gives 0.15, 21.4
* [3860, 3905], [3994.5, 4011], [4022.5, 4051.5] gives 0.11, 22.7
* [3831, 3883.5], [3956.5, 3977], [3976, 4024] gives 0.08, 19.8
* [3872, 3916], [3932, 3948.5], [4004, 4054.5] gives 0.14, 20.6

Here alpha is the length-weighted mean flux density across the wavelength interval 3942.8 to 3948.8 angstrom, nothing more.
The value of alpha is 18.5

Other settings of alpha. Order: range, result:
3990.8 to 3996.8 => 19.9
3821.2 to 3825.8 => 20.1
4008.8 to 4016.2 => 21.7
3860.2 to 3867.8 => 18.5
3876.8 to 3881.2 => 20.6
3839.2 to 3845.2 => 19.2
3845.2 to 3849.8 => 20.9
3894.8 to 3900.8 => 20.4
